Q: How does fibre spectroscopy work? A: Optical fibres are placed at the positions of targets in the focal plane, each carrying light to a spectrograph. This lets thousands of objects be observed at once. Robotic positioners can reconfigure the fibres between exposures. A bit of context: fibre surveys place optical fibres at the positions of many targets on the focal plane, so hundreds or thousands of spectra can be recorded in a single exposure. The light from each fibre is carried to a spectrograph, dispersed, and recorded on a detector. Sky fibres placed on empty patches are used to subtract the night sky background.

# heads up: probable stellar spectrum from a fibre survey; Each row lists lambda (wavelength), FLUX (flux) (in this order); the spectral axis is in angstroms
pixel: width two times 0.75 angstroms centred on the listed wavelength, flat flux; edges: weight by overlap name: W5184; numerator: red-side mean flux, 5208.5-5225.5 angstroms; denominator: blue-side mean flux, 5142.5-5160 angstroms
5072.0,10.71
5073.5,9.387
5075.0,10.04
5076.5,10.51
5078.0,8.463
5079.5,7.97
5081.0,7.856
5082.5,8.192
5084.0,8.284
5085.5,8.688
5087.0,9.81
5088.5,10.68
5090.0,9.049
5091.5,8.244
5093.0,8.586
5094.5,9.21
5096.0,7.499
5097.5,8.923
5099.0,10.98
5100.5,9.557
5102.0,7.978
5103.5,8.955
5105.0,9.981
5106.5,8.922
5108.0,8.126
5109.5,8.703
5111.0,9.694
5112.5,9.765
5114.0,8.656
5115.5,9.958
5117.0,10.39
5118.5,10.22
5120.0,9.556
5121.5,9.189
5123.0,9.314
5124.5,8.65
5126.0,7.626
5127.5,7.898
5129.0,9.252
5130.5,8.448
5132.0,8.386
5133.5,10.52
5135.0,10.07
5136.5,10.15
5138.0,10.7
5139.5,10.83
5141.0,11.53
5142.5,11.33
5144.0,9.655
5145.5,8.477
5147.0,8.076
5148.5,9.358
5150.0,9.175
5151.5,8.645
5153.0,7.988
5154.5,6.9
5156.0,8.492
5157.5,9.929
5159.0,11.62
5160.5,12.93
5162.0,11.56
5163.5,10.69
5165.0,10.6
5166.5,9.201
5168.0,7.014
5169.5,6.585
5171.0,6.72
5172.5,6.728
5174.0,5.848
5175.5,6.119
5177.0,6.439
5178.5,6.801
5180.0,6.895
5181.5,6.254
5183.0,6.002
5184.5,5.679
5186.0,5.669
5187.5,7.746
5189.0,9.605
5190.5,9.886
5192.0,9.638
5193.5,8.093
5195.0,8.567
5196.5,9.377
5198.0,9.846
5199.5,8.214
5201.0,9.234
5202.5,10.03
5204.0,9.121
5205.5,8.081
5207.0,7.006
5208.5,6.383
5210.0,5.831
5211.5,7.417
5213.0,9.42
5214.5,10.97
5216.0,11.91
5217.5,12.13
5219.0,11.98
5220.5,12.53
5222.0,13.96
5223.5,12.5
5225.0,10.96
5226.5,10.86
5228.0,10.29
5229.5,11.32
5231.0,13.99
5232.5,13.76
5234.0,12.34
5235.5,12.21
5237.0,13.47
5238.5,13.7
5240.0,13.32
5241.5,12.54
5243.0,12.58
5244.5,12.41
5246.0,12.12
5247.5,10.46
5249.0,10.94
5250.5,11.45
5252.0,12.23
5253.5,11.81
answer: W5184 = 1.17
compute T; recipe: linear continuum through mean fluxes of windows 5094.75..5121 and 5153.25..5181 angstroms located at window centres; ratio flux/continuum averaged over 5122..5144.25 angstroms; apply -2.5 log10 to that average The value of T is -0.09 mag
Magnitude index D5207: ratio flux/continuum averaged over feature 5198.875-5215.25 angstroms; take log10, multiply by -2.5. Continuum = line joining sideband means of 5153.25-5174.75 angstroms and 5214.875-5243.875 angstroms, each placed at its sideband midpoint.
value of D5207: 0.32 mag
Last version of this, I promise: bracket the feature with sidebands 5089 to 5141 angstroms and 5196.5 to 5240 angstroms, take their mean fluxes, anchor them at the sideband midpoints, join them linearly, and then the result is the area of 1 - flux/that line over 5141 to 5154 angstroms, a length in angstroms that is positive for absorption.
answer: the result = 0.72 angstroms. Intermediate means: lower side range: 9.27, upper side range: 10.7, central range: 9.19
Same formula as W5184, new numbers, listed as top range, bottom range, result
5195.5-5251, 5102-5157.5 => 1.18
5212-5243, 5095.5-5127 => 1.33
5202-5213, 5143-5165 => 0.81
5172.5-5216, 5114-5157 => 0.85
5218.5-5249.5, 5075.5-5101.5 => 1.37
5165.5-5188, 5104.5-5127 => 0.72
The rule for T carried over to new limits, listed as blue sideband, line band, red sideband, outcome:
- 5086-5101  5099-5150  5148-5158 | -0.061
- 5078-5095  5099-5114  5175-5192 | -0.090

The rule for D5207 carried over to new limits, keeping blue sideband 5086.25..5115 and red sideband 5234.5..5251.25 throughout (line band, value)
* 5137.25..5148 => 0.00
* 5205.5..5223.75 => 0.17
